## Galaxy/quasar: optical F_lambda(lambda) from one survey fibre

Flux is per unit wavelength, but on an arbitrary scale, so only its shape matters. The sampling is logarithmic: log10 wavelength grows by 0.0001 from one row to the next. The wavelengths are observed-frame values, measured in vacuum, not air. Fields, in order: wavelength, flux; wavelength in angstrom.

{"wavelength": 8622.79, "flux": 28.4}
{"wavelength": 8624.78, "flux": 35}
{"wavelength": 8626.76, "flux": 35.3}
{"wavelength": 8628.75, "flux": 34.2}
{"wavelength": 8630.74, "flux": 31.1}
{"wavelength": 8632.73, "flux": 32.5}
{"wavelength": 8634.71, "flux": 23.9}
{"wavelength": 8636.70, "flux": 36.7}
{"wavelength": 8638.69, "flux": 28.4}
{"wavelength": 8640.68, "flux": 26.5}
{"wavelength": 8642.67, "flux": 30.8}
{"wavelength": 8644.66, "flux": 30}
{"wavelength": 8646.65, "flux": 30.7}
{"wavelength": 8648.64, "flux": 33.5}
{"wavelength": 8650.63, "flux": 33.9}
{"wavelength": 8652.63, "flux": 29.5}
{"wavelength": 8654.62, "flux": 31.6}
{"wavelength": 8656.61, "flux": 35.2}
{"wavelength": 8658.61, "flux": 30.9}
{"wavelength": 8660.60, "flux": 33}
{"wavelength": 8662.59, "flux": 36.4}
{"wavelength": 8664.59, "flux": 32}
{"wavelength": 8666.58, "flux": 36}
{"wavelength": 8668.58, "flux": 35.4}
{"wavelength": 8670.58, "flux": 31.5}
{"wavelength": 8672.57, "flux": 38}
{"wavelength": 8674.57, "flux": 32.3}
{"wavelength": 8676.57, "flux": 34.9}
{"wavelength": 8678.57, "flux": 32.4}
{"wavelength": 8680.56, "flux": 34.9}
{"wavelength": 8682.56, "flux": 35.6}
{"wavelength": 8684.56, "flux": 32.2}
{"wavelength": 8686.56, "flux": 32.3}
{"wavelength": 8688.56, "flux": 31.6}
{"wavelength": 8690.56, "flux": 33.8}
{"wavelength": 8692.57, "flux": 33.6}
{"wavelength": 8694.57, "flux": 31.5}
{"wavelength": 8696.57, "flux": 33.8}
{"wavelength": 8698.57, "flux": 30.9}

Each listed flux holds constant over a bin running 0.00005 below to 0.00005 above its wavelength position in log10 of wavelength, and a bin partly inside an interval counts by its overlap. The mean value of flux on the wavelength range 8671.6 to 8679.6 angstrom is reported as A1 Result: 34.4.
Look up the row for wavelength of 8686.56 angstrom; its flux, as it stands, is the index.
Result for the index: 32.3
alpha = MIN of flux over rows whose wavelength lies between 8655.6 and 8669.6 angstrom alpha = 30.9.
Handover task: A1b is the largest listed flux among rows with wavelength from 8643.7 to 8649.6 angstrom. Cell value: 33.5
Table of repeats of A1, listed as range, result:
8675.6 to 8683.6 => 34.5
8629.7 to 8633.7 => 31.8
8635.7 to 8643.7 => 30.6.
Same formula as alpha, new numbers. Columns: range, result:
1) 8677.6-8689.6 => 31.6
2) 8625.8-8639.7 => 23.9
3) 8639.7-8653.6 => 26.5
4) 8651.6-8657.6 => 29.5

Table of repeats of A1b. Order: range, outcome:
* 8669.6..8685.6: 38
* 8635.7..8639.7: 36.7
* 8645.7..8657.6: 35.2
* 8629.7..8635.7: 32.5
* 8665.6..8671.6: 36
